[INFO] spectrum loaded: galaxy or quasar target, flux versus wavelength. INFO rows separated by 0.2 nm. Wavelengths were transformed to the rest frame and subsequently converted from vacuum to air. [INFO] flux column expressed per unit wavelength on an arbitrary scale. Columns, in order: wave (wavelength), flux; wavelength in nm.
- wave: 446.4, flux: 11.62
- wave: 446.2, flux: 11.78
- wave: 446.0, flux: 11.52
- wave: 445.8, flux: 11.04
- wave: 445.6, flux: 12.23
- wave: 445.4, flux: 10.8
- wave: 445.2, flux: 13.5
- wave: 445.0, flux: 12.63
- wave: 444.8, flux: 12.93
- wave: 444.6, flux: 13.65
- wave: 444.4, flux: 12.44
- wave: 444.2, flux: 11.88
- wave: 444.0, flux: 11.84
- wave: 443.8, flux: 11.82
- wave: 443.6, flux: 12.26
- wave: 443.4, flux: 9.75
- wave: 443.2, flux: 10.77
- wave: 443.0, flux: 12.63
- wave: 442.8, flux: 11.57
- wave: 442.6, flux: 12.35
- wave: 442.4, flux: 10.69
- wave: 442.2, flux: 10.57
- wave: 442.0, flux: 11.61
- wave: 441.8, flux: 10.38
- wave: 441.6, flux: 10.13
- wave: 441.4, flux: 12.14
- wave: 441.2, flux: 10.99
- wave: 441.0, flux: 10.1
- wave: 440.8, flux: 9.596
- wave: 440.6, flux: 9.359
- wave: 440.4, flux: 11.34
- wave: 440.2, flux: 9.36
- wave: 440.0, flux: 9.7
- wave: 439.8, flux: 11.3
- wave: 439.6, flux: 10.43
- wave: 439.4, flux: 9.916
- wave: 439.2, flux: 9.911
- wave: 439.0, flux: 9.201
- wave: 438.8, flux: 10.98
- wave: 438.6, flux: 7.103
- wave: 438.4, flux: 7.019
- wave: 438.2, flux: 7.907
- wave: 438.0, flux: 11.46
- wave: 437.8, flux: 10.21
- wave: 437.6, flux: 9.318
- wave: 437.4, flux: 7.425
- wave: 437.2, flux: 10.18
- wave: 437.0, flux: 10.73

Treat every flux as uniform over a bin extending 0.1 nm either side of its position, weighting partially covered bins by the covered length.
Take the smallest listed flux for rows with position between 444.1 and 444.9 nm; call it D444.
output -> 11.88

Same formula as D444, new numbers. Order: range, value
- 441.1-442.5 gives 10.13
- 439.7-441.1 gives 9.359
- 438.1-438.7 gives 7.019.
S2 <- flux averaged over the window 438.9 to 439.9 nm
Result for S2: 10.2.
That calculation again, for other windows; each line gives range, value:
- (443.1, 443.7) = 10.9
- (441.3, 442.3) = 11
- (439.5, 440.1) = 10.5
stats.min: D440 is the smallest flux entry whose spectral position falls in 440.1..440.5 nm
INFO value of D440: 9.36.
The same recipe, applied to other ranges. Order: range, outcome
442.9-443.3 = 10.77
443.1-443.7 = 9.75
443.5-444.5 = 11.82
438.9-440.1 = 9.201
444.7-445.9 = 10.8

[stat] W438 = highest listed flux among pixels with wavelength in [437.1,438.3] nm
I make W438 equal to 11.46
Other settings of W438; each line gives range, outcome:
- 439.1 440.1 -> 11.3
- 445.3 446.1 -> 12.23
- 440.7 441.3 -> 10.99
